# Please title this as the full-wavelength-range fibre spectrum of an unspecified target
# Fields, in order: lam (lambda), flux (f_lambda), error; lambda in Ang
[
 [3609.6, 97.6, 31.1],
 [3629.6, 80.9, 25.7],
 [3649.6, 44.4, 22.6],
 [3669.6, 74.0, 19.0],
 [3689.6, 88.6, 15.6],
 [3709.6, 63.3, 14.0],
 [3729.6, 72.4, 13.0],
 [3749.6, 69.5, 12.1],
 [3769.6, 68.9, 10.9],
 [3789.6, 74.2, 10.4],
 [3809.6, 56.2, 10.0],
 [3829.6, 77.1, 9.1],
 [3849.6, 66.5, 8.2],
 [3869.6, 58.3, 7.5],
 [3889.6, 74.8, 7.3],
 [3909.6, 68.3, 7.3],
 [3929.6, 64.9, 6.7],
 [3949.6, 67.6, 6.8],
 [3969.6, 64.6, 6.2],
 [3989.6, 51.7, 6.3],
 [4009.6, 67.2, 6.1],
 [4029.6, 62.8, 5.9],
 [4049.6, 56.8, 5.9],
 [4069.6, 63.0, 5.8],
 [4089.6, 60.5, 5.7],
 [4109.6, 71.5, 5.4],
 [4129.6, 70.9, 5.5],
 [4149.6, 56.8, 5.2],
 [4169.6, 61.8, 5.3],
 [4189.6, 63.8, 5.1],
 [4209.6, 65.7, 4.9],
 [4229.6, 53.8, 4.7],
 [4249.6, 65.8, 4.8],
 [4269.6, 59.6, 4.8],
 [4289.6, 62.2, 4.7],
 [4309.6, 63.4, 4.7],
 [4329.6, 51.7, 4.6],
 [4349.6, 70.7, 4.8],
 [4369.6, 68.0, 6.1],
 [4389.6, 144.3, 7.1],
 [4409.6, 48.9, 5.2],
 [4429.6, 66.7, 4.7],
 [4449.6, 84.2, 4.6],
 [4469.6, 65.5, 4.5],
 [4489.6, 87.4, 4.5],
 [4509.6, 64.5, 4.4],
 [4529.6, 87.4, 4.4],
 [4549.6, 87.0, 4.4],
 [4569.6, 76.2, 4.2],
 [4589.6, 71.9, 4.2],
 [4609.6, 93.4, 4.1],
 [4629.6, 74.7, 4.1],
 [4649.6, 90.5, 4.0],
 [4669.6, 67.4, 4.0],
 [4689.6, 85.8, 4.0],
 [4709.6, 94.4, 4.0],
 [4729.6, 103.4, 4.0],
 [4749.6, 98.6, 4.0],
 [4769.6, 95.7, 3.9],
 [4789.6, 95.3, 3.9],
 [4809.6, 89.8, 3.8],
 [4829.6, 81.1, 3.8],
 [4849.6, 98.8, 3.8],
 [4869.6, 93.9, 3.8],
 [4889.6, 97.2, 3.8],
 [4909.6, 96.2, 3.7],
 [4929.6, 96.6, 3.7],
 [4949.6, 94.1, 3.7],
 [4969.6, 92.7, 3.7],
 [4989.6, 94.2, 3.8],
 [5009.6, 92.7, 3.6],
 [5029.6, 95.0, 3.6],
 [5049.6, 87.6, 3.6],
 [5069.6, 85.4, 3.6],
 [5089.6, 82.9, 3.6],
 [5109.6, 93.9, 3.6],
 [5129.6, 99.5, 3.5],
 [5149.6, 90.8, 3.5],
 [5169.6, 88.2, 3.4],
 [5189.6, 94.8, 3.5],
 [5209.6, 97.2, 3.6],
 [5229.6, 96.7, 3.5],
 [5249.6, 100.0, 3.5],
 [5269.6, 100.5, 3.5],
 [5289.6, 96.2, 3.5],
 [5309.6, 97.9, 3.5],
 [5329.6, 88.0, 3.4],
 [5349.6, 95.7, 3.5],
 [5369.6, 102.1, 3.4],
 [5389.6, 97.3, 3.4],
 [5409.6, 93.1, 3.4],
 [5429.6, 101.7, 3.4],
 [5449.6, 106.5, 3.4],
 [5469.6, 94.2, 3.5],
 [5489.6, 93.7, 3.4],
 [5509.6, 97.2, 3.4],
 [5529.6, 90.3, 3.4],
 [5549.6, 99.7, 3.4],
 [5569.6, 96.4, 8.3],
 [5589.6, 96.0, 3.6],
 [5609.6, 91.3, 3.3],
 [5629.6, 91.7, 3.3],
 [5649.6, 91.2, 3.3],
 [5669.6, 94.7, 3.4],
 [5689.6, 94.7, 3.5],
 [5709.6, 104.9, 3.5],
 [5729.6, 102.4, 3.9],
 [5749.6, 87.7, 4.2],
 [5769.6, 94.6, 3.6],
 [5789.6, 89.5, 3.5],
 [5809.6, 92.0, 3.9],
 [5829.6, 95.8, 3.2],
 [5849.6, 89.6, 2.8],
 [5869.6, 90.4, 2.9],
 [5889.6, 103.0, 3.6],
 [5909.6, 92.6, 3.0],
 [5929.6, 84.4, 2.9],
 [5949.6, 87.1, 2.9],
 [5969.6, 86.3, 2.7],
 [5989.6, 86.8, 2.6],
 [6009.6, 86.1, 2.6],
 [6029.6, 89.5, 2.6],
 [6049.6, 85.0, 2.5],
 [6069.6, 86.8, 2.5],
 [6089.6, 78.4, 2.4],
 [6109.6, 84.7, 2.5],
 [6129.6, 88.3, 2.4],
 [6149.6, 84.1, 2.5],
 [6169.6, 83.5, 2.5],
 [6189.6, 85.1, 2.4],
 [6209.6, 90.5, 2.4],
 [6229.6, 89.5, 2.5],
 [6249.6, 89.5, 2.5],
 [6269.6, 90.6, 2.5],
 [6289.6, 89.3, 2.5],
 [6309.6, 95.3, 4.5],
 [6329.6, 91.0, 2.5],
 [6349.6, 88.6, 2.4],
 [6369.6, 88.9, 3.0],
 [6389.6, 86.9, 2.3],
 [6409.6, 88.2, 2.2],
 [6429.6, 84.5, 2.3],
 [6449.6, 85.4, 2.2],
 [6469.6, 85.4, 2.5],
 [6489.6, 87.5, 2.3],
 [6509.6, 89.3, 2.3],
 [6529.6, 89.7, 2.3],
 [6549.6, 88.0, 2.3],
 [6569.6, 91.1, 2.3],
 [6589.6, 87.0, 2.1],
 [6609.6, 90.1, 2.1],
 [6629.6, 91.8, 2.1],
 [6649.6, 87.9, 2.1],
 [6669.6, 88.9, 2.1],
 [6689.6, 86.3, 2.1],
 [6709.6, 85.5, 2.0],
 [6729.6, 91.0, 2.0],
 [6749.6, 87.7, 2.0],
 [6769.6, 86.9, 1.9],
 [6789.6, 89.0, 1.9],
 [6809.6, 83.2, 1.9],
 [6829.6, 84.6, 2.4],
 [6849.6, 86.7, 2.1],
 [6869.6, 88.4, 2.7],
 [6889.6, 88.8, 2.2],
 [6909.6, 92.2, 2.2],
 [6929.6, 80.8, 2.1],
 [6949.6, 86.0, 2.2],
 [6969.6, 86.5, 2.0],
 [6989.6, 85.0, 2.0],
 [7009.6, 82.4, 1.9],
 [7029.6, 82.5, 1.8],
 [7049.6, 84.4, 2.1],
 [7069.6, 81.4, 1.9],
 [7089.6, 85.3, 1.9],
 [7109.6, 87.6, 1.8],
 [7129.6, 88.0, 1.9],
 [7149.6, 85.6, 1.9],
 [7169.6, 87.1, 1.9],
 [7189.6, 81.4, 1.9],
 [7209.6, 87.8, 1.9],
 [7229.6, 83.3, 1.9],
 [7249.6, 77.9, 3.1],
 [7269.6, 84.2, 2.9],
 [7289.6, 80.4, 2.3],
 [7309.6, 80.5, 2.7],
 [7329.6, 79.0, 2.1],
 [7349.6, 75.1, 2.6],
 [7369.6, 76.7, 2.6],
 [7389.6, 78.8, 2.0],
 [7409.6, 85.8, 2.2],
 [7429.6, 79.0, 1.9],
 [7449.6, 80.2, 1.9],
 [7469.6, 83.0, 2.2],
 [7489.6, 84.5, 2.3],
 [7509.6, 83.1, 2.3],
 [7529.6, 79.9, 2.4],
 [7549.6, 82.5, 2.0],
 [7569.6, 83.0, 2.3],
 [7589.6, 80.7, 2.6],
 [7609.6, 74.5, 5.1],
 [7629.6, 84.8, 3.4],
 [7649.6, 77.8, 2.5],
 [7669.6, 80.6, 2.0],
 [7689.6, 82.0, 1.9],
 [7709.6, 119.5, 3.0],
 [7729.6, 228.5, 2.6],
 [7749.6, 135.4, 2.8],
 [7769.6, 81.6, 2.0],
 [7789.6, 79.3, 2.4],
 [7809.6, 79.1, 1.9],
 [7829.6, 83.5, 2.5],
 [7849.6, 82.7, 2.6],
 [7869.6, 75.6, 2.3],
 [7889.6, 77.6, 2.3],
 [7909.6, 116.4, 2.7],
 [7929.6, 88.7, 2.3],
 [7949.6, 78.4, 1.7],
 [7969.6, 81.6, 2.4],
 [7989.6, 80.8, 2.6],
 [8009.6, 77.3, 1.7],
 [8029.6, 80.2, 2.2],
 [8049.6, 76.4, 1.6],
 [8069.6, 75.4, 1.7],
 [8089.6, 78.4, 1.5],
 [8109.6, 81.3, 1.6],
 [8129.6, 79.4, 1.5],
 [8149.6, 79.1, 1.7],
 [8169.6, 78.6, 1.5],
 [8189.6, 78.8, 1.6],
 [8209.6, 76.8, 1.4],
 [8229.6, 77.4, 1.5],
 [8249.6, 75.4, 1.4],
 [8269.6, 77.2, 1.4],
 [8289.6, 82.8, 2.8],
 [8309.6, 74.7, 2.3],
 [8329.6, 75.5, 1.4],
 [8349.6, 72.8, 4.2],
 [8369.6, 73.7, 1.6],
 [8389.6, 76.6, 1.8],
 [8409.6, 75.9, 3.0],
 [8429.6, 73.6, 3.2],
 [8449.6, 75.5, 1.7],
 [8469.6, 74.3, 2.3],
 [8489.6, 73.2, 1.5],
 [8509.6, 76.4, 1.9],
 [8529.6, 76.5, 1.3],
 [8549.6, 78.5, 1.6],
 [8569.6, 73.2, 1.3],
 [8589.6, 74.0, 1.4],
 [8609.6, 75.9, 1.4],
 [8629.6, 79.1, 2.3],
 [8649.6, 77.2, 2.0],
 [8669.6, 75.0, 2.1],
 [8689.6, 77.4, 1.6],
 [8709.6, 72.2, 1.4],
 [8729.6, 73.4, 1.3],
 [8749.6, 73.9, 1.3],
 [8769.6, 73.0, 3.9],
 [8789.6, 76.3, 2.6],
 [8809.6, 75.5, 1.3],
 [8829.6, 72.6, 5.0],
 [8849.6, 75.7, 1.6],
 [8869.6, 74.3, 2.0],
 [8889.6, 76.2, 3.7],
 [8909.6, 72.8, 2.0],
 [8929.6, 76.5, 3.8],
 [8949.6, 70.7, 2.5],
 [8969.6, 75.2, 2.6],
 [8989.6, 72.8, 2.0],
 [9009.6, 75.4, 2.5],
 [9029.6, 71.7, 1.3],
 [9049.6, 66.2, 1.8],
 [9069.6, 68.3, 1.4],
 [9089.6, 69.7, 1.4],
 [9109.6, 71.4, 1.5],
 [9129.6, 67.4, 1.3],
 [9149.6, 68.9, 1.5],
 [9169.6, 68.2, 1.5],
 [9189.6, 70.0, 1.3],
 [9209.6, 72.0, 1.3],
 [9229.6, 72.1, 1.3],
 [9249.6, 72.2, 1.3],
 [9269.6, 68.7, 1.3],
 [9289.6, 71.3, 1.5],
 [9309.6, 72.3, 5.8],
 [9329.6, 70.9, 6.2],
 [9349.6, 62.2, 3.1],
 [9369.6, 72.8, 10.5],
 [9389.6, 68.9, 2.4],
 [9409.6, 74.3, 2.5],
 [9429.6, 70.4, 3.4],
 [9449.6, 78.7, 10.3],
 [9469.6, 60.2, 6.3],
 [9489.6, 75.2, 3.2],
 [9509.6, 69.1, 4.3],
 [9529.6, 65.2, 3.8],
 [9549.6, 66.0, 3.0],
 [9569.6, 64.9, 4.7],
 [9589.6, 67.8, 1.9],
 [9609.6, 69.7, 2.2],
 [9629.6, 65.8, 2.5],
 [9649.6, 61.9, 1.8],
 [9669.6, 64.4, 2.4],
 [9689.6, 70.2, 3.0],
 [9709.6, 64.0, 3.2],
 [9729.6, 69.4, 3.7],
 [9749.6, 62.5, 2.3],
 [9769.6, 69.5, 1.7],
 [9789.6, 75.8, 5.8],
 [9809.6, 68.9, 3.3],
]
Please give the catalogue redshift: 0.176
